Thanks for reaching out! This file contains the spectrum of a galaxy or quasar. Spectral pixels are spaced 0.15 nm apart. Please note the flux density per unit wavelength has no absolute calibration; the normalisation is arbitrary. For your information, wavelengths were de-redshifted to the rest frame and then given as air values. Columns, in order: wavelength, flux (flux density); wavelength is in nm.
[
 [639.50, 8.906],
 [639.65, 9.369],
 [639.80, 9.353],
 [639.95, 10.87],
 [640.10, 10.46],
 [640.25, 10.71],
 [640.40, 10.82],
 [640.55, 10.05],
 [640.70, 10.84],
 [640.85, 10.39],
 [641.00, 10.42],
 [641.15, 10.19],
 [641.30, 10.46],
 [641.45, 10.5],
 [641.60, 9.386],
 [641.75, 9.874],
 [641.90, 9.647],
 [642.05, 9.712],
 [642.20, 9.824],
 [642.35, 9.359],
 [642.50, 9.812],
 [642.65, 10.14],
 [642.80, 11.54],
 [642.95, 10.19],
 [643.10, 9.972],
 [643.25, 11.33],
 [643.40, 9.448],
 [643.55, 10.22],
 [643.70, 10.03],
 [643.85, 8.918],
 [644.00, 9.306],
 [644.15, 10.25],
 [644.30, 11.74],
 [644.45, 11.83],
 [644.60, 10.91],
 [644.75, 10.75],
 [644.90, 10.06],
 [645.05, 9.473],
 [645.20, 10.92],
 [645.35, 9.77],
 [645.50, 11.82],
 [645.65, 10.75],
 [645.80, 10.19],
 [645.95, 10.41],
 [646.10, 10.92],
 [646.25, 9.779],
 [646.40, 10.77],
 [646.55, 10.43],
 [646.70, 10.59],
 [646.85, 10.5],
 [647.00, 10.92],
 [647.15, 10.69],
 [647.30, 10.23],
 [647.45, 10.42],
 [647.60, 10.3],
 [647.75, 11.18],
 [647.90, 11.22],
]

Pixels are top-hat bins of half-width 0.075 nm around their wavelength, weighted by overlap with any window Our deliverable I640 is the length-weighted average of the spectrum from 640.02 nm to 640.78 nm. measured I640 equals 10.6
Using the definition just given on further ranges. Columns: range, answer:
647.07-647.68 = 10.4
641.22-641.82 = 10.1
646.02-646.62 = 10.5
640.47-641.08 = 10.4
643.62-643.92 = 9.5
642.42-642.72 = 9.96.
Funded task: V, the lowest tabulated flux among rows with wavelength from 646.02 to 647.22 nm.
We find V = 9.779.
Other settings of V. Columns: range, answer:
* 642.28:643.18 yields 9.359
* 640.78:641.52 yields 10.19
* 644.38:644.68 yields 10.91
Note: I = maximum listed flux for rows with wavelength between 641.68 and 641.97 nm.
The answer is 9.874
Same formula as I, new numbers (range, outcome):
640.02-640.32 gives 10.71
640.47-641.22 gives 10.84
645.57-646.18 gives 10.92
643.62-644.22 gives 10.25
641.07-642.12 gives 10.5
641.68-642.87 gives 11.54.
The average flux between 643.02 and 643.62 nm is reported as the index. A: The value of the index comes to 10.2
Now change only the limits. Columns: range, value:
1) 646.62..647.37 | 10.6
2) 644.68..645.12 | 10.1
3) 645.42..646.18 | 10.8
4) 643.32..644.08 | 9.6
